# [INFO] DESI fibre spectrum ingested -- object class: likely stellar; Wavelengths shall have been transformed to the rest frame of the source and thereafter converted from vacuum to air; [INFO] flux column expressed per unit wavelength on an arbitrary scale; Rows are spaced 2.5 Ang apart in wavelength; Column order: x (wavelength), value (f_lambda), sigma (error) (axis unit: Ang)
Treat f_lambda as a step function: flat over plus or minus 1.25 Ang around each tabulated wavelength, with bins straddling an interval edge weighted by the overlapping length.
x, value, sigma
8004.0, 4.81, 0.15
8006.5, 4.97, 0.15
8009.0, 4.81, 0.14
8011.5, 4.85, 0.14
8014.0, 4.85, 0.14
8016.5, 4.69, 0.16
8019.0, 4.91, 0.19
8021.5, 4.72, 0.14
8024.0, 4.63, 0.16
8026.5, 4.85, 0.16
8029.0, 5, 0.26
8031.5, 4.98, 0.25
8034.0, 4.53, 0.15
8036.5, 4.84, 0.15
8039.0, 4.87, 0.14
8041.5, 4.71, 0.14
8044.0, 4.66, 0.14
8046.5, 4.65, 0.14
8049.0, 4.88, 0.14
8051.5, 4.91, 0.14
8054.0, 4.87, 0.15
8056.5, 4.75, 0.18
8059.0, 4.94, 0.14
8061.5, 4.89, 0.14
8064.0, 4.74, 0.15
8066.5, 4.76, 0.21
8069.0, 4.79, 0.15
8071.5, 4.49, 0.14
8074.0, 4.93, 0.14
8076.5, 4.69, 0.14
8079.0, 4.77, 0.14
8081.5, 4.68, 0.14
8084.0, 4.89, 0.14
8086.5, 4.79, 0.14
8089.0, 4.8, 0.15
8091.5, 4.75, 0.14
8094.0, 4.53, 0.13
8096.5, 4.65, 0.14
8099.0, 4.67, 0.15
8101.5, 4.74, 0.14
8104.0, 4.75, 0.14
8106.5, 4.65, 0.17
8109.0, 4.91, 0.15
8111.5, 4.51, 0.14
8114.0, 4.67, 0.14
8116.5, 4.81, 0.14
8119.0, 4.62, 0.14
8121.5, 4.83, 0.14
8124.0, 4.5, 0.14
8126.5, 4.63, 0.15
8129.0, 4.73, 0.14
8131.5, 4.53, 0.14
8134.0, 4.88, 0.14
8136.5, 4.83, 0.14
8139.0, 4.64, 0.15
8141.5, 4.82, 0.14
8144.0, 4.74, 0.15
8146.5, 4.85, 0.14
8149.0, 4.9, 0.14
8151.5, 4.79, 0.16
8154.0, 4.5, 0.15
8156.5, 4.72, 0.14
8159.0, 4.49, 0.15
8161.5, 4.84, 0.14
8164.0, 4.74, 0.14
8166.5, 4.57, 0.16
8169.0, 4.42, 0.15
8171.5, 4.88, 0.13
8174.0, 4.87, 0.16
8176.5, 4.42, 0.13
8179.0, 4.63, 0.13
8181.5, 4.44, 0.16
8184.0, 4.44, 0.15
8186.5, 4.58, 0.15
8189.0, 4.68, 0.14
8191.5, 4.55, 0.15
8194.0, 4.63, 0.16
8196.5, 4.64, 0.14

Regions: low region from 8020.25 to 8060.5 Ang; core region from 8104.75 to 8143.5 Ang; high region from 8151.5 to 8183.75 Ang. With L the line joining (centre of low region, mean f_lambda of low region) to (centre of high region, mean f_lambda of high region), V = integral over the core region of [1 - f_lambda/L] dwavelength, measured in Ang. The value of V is -0.16 Ang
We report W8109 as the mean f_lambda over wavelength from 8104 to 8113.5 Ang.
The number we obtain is 4.7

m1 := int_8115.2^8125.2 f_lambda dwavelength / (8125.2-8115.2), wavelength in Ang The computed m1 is 4.69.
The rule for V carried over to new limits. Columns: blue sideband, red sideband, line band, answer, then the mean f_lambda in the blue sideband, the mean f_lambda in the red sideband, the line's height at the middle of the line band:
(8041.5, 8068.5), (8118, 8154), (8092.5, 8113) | 0.3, 4.8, 4.73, 4.76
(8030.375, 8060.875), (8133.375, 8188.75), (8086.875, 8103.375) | 0.2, 4.8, 4.68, 4.75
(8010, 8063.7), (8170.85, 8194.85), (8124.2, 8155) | -0.4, 4.81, 4.6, 4.66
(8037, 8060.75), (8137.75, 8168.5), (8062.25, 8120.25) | 0.5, 4.81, 4.71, 4.77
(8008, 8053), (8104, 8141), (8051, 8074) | -0.2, 4.8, 4.7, 4.76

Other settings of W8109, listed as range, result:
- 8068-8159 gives 4.72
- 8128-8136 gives 4.72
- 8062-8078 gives 4.74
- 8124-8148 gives 4.73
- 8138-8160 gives 4.72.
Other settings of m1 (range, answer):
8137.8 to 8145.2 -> 4.73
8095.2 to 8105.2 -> 4.7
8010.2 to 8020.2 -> 4.82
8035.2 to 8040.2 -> 4.85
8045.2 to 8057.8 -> 4.81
